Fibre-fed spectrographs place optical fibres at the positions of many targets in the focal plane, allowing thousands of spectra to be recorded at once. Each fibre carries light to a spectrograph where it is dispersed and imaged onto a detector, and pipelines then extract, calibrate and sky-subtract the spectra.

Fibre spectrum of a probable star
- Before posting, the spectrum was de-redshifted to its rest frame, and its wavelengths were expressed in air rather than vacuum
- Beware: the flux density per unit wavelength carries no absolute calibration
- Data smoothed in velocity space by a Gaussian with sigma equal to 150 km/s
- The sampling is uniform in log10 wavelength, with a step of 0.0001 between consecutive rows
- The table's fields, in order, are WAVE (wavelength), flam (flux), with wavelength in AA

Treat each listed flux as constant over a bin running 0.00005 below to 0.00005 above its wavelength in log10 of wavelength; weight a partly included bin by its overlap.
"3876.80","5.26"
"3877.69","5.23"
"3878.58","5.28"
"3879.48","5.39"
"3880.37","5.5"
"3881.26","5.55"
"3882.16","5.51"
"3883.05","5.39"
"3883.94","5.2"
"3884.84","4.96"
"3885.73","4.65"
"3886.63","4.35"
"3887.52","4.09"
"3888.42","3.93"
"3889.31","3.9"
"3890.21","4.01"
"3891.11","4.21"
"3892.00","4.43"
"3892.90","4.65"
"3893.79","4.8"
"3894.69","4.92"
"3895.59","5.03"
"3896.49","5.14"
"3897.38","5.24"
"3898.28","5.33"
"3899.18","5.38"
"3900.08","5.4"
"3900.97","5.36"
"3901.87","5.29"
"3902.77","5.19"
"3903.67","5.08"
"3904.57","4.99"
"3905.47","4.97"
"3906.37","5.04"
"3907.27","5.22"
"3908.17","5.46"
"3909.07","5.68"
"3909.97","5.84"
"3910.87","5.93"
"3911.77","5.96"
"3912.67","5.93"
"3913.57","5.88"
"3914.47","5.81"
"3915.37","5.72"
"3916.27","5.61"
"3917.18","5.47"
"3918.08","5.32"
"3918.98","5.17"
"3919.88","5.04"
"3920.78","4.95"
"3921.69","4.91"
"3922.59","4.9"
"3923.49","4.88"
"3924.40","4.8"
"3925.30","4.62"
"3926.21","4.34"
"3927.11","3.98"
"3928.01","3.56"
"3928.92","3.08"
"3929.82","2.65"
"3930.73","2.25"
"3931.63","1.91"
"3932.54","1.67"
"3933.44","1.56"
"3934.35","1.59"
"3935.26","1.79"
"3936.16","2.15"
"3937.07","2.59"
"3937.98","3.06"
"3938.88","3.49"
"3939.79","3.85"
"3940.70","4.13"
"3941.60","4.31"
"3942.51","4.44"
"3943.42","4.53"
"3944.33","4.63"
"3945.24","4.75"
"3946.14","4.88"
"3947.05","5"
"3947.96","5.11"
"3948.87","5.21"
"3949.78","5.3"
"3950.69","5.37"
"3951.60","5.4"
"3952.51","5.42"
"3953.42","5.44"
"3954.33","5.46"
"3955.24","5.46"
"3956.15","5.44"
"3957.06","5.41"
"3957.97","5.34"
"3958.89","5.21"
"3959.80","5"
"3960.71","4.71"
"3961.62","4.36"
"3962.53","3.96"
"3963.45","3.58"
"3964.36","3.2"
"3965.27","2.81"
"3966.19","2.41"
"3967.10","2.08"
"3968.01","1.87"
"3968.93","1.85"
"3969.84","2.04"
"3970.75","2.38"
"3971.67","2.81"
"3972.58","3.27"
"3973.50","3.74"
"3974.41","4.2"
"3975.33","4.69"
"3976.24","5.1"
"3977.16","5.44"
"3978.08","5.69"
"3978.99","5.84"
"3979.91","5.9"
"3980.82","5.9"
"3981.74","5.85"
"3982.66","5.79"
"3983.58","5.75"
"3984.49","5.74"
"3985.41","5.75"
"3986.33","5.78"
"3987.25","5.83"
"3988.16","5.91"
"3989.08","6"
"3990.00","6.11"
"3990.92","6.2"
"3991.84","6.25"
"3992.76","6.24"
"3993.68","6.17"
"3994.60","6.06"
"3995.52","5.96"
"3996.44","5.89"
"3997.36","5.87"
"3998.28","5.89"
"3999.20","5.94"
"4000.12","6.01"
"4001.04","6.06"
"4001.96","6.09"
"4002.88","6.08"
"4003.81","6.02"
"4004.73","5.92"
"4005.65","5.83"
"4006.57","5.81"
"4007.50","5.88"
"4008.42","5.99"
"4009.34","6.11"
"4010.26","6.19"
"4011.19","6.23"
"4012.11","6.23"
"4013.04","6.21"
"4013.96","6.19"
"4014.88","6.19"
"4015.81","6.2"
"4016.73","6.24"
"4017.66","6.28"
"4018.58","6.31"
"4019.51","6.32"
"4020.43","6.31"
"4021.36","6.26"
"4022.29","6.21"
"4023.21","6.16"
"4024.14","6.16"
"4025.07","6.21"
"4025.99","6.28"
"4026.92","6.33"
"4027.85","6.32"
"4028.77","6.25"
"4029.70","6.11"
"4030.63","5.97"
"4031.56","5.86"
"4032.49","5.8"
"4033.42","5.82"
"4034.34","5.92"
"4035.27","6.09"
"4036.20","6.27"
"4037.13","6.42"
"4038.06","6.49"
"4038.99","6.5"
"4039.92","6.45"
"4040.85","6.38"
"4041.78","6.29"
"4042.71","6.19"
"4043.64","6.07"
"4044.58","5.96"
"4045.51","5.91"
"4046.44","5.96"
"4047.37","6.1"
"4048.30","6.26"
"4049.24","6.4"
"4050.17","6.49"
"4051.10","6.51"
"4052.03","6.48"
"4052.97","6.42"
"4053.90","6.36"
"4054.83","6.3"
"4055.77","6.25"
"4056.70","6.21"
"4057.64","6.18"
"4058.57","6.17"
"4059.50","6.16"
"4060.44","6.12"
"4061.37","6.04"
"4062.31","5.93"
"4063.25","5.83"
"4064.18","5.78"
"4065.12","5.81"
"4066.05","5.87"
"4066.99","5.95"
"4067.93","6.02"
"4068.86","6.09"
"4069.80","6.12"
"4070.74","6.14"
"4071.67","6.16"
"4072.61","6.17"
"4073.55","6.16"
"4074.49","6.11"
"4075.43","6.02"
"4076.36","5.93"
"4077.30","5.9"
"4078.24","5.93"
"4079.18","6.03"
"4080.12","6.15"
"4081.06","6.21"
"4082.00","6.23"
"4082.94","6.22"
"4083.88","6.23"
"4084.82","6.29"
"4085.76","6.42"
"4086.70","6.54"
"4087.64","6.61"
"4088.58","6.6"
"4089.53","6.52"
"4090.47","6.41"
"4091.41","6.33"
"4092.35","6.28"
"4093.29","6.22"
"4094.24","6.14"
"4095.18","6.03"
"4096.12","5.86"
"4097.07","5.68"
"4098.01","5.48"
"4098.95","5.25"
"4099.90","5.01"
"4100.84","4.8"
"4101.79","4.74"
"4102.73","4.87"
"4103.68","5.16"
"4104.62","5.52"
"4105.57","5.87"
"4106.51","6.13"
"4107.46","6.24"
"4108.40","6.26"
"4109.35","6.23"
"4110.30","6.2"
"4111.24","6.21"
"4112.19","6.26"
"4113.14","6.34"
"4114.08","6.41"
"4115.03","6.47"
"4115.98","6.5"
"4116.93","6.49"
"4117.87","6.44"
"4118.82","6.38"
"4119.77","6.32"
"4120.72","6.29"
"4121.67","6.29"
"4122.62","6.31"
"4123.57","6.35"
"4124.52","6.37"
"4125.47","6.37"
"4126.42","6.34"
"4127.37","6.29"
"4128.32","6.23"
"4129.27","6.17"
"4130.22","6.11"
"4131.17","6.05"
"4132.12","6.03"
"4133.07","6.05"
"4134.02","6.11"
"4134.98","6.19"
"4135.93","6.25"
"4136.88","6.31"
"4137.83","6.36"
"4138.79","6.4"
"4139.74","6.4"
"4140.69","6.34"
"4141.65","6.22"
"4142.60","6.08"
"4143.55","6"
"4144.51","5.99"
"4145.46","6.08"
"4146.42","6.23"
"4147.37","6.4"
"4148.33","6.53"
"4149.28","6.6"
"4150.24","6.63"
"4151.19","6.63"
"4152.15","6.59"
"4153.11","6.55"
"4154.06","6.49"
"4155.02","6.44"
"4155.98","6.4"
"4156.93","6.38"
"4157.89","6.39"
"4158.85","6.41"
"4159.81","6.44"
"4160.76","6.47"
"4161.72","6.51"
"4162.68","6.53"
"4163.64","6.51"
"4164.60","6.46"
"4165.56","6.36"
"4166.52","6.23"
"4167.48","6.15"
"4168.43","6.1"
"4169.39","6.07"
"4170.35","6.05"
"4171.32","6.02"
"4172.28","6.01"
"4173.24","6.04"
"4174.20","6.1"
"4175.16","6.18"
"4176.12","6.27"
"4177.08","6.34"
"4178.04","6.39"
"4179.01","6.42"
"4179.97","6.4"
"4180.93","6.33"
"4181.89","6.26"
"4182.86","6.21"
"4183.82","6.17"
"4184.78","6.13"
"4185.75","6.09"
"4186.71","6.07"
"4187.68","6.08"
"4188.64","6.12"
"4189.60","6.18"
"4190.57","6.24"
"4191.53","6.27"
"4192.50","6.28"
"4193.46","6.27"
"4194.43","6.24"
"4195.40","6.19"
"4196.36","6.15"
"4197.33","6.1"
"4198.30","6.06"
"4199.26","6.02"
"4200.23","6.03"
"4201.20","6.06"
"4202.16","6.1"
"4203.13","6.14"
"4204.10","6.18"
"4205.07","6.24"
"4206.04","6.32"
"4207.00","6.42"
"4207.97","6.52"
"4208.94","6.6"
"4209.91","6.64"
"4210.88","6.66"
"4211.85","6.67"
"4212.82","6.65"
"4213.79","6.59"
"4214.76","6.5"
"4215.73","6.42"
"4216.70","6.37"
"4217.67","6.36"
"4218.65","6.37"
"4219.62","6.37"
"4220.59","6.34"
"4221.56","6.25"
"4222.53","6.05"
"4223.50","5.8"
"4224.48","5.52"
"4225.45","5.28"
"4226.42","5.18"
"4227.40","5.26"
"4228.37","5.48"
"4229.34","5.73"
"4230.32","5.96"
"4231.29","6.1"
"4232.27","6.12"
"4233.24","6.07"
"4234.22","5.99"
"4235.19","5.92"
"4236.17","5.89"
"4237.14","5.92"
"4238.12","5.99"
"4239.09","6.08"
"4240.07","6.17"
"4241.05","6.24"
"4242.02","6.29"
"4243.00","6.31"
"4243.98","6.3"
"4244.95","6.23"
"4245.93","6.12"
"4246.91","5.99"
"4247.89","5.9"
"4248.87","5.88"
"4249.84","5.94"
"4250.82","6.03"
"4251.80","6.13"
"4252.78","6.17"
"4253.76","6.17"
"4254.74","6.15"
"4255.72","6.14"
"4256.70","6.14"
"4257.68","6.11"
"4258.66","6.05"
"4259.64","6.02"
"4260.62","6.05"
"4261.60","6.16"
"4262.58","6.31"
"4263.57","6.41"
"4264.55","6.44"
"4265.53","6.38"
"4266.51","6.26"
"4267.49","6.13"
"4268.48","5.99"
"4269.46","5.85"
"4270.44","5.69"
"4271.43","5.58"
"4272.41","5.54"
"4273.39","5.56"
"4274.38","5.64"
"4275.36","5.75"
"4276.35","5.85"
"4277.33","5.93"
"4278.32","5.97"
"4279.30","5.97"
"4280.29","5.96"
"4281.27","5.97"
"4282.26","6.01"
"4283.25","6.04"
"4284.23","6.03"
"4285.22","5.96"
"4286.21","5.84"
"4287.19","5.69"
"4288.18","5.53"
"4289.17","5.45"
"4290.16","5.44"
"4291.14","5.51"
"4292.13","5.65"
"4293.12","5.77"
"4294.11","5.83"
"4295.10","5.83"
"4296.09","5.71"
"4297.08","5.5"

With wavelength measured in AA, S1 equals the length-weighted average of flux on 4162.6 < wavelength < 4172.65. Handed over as 6.21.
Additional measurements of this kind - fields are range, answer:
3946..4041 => 5.47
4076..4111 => 5.96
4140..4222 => 6.3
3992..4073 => 6.13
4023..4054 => 6.21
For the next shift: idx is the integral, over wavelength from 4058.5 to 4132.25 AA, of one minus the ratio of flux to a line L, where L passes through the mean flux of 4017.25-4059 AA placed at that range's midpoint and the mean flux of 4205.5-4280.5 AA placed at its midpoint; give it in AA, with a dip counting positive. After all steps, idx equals 1.2 AA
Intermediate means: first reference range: 6.22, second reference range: 6.08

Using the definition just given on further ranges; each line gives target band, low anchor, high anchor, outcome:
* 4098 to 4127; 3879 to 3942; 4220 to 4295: -3.51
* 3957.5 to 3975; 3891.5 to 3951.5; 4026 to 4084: 5.70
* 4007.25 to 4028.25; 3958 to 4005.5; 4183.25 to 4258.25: -4.33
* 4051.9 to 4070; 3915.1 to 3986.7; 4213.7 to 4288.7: -4.36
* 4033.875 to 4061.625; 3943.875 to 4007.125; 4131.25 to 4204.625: -3.74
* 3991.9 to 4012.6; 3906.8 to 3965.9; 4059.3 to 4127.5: -3.58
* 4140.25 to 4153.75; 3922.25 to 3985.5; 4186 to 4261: -1.90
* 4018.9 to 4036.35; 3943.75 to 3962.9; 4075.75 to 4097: -1.28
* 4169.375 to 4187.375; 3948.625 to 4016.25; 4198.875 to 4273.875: -0.88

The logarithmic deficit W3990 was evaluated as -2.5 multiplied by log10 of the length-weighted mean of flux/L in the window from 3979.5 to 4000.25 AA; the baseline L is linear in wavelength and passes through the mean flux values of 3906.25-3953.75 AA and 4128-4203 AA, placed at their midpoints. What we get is -0.21 mag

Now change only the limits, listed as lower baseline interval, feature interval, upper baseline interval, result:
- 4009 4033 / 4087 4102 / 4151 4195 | 0.06 mag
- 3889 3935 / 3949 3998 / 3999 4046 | 0.13 mag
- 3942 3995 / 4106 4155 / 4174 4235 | -0.10 mag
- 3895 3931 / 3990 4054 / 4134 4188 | -0.11 mag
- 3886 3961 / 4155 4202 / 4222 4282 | -0.10 mag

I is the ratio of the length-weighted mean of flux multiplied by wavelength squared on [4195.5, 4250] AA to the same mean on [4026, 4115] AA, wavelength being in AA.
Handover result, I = 1.1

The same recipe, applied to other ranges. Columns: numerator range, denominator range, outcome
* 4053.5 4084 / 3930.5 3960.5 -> 1.55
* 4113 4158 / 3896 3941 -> 1.58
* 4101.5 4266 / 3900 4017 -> 1.41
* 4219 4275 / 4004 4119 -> 1.07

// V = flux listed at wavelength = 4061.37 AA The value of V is 6.04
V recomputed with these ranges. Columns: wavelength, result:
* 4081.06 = 6.21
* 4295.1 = 5.83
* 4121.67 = 6.29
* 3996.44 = 5.89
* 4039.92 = 6.45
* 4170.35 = 6.05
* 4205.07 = 6.24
